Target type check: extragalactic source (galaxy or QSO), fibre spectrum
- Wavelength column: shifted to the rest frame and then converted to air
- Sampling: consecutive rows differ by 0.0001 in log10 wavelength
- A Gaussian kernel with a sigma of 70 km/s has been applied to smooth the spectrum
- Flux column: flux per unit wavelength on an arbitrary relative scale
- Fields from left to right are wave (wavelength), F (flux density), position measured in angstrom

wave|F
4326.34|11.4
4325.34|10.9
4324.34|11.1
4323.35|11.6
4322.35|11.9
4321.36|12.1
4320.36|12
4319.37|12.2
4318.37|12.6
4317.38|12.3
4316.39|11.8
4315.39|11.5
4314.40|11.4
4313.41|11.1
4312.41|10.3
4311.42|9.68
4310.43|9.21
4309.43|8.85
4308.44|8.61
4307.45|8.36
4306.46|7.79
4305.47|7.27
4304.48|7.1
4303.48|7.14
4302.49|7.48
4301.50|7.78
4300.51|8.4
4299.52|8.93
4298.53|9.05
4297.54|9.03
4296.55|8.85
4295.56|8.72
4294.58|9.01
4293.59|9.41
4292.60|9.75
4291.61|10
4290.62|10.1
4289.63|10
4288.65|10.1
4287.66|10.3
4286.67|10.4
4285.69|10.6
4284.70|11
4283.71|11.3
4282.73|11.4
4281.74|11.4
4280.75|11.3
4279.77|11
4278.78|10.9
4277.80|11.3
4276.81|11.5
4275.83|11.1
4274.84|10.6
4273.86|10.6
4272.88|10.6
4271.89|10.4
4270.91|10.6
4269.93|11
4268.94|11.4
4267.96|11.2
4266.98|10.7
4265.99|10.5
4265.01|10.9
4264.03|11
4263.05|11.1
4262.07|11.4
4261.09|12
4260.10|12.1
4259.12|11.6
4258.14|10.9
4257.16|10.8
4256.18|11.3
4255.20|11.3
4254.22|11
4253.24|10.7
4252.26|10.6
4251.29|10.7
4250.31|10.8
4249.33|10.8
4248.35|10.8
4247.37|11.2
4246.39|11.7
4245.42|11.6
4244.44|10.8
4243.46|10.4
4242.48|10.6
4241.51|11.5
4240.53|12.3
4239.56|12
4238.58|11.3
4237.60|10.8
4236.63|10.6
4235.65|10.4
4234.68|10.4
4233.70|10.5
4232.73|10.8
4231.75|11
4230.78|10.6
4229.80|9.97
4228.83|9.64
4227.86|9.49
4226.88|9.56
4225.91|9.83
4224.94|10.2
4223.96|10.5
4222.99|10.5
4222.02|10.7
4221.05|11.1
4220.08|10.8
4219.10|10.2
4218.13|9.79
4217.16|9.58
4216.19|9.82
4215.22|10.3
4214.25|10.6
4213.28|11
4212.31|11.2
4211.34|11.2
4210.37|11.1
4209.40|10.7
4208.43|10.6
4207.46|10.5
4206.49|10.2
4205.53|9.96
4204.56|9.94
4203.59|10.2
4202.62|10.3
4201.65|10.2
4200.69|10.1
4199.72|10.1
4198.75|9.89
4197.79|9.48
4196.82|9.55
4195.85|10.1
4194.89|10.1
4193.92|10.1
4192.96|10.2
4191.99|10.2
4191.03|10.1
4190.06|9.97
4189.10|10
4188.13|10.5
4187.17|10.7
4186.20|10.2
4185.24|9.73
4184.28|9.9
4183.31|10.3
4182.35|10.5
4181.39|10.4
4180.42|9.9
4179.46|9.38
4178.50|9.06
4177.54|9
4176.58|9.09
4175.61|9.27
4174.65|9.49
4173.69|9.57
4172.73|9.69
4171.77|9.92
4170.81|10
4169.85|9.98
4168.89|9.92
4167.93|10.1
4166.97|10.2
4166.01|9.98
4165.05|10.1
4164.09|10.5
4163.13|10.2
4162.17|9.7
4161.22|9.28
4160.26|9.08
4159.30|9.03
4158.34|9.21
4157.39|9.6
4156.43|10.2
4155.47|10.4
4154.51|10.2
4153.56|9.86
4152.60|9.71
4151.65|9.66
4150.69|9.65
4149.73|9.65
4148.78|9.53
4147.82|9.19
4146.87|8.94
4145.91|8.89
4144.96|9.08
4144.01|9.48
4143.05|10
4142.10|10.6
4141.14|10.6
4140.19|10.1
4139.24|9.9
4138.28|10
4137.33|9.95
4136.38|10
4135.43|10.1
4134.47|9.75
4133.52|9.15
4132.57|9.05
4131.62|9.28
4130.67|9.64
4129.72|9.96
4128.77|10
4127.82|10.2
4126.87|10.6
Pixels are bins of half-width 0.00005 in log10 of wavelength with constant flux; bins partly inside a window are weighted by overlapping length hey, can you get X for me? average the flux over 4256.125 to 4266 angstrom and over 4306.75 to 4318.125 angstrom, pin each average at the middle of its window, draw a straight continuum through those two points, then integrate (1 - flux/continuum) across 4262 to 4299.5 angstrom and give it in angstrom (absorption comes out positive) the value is 1.5 angstrom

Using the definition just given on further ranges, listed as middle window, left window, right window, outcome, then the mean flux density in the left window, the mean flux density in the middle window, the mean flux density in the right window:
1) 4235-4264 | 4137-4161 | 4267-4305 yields -3.5 angstrom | 9.69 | 11.1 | 10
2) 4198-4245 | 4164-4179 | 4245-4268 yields 0.2 angstrom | 9.72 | 10.5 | 11.1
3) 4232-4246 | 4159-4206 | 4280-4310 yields -2.0 angstrom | 9.9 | 11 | 9.33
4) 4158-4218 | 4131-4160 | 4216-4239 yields 0.0 angstrom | 9.69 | 10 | 10.3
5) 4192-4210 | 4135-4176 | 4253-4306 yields -0.3 angstrom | 9.78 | 10.1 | 10.3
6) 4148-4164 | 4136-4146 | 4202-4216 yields 0.6 angstrom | 9.91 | 9.69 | 10.5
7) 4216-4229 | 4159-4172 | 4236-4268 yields 0.7 angstrom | 9.87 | 10.1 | 11.1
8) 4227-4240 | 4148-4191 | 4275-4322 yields -0.8 angstrom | 9.82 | 10.5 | 10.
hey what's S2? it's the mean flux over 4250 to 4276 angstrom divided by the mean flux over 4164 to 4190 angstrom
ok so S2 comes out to 1.11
